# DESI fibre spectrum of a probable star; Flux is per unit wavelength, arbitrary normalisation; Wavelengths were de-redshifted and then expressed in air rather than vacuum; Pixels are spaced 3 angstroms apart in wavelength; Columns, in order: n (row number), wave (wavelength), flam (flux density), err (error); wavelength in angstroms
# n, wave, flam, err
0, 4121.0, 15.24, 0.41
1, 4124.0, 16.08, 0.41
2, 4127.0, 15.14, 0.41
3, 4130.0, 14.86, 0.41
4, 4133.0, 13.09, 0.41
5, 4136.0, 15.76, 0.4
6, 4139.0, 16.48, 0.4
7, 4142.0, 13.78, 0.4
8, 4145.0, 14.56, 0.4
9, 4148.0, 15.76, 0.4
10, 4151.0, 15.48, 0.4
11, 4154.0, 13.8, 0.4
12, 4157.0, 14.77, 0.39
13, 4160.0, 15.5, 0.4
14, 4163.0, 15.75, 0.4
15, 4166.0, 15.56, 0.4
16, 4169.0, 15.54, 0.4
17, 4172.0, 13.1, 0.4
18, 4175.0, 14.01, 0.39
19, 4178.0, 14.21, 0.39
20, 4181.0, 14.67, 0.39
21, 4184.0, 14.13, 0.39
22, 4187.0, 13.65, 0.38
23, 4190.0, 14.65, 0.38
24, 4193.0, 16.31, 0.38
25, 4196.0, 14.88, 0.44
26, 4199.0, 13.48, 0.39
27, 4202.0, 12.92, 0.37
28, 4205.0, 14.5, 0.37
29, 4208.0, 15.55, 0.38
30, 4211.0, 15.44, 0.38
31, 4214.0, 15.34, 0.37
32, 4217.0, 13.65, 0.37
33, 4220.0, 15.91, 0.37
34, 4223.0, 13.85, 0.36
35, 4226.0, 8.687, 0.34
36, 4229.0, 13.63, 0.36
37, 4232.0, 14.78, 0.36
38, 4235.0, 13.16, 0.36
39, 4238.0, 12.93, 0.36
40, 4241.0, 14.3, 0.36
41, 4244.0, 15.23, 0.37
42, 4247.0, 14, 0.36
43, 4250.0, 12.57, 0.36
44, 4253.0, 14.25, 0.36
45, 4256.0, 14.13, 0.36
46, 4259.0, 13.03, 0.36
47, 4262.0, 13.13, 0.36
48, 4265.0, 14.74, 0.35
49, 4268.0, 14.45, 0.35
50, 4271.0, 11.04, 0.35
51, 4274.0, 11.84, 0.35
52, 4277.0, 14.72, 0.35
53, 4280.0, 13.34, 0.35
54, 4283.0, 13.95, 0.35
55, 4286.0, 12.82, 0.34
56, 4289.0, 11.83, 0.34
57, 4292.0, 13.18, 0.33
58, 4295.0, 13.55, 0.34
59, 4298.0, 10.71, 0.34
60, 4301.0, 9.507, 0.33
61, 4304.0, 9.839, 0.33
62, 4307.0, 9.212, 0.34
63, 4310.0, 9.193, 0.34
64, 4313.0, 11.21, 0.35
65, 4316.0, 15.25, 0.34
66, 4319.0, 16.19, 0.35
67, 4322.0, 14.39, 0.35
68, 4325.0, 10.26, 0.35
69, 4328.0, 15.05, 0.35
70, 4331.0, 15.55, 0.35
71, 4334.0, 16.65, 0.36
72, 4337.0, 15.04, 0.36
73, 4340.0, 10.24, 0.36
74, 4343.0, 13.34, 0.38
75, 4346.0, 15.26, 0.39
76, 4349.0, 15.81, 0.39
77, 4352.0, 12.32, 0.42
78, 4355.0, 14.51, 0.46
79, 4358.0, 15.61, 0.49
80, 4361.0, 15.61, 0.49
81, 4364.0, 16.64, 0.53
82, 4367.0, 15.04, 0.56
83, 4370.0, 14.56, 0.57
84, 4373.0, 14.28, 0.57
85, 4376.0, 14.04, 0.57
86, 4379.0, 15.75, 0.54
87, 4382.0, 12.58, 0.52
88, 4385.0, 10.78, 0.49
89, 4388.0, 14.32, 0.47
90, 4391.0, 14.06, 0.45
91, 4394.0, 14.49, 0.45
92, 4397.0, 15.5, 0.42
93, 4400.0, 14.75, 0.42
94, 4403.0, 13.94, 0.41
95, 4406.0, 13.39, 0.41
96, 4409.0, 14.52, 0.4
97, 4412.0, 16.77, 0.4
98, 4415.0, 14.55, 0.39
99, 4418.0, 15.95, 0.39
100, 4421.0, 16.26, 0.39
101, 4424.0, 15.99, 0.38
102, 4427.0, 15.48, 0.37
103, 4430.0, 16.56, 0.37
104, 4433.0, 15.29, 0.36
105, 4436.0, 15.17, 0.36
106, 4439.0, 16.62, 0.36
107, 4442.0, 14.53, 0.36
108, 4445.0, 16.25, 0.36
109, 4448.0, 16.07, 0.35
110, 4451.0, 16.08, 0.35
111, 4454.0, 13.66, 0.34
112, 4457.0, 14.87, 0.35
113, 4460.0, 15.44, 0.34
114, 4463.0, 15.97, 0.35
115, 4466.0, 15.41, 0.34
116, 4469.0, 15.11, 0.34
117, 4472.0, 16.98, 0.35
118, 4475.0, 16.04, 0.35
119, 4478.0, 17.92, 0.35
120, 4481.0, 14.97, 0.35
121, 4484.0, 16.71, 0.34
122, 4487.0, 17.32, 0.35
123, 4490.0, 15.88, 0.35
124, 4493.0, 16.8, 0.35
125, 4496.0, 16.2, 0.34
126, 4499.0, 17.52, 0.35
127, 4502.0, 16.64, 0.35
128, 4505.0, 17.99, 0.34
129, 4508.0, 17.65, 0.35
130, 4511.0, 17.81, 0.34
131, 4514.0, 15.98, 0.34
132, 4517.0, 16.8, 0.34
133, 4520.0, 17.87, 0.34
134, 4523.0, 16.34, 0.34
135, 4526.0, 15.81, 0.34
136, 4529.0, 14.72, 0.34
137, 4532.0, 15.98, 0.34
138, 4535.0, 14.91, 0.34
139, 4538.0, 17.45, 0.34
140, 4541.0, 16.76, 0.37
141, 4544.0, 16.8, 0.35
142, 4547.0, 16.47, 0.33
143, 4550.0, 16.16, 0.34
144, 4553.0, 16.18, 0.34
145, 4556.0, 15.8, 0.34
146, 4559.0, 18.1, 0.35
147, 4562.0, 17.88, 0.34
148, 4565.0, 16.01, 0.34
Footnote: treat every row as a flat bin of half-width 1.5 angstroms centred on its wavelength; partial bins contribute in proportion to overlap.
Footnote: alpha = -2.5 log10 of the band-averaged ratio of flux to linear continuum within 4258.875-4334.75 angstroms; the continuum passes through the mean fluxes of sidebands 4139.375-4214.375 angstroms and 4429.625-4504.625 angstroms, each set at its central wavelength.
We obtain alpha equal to 0.19 mag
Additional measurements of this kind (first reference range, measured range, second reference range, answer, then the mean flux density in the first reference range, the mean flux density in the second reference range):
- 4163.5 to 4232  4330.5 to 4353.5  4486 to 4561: 0.081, 14.3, 16.6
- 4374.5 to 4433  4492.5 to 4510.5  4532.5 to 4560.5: -0.082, 14.7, 16.5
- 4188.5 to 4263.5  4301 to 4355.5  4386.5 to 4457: 0.116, 14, 15.2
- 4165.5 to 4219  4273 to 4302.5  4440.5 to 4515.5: 0.200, 14.5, 16.2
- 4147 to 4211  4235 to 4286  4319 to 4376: 0.079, 14.7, 14.5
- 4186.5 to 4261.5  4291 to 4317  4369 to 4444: 0.272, 14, 14.8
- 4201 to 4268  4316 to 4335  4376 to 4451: -0.016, 13.9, 15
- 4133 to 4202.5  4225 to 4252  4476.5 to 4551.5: 0.134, 14.7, 16.6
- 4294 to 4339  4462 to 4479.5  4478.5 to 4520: -0.002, 12.7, 16.9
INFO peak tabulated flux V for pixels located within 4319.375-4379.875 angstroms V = 16.65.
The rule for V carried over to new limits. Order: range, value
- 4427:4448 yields 16.62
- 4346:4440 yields 16.77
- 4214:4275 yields 15.91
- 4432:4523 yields 17.99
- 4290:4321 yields 16.19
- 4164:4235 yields 16.31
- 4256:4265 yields 14.74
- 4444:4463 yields 16.25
